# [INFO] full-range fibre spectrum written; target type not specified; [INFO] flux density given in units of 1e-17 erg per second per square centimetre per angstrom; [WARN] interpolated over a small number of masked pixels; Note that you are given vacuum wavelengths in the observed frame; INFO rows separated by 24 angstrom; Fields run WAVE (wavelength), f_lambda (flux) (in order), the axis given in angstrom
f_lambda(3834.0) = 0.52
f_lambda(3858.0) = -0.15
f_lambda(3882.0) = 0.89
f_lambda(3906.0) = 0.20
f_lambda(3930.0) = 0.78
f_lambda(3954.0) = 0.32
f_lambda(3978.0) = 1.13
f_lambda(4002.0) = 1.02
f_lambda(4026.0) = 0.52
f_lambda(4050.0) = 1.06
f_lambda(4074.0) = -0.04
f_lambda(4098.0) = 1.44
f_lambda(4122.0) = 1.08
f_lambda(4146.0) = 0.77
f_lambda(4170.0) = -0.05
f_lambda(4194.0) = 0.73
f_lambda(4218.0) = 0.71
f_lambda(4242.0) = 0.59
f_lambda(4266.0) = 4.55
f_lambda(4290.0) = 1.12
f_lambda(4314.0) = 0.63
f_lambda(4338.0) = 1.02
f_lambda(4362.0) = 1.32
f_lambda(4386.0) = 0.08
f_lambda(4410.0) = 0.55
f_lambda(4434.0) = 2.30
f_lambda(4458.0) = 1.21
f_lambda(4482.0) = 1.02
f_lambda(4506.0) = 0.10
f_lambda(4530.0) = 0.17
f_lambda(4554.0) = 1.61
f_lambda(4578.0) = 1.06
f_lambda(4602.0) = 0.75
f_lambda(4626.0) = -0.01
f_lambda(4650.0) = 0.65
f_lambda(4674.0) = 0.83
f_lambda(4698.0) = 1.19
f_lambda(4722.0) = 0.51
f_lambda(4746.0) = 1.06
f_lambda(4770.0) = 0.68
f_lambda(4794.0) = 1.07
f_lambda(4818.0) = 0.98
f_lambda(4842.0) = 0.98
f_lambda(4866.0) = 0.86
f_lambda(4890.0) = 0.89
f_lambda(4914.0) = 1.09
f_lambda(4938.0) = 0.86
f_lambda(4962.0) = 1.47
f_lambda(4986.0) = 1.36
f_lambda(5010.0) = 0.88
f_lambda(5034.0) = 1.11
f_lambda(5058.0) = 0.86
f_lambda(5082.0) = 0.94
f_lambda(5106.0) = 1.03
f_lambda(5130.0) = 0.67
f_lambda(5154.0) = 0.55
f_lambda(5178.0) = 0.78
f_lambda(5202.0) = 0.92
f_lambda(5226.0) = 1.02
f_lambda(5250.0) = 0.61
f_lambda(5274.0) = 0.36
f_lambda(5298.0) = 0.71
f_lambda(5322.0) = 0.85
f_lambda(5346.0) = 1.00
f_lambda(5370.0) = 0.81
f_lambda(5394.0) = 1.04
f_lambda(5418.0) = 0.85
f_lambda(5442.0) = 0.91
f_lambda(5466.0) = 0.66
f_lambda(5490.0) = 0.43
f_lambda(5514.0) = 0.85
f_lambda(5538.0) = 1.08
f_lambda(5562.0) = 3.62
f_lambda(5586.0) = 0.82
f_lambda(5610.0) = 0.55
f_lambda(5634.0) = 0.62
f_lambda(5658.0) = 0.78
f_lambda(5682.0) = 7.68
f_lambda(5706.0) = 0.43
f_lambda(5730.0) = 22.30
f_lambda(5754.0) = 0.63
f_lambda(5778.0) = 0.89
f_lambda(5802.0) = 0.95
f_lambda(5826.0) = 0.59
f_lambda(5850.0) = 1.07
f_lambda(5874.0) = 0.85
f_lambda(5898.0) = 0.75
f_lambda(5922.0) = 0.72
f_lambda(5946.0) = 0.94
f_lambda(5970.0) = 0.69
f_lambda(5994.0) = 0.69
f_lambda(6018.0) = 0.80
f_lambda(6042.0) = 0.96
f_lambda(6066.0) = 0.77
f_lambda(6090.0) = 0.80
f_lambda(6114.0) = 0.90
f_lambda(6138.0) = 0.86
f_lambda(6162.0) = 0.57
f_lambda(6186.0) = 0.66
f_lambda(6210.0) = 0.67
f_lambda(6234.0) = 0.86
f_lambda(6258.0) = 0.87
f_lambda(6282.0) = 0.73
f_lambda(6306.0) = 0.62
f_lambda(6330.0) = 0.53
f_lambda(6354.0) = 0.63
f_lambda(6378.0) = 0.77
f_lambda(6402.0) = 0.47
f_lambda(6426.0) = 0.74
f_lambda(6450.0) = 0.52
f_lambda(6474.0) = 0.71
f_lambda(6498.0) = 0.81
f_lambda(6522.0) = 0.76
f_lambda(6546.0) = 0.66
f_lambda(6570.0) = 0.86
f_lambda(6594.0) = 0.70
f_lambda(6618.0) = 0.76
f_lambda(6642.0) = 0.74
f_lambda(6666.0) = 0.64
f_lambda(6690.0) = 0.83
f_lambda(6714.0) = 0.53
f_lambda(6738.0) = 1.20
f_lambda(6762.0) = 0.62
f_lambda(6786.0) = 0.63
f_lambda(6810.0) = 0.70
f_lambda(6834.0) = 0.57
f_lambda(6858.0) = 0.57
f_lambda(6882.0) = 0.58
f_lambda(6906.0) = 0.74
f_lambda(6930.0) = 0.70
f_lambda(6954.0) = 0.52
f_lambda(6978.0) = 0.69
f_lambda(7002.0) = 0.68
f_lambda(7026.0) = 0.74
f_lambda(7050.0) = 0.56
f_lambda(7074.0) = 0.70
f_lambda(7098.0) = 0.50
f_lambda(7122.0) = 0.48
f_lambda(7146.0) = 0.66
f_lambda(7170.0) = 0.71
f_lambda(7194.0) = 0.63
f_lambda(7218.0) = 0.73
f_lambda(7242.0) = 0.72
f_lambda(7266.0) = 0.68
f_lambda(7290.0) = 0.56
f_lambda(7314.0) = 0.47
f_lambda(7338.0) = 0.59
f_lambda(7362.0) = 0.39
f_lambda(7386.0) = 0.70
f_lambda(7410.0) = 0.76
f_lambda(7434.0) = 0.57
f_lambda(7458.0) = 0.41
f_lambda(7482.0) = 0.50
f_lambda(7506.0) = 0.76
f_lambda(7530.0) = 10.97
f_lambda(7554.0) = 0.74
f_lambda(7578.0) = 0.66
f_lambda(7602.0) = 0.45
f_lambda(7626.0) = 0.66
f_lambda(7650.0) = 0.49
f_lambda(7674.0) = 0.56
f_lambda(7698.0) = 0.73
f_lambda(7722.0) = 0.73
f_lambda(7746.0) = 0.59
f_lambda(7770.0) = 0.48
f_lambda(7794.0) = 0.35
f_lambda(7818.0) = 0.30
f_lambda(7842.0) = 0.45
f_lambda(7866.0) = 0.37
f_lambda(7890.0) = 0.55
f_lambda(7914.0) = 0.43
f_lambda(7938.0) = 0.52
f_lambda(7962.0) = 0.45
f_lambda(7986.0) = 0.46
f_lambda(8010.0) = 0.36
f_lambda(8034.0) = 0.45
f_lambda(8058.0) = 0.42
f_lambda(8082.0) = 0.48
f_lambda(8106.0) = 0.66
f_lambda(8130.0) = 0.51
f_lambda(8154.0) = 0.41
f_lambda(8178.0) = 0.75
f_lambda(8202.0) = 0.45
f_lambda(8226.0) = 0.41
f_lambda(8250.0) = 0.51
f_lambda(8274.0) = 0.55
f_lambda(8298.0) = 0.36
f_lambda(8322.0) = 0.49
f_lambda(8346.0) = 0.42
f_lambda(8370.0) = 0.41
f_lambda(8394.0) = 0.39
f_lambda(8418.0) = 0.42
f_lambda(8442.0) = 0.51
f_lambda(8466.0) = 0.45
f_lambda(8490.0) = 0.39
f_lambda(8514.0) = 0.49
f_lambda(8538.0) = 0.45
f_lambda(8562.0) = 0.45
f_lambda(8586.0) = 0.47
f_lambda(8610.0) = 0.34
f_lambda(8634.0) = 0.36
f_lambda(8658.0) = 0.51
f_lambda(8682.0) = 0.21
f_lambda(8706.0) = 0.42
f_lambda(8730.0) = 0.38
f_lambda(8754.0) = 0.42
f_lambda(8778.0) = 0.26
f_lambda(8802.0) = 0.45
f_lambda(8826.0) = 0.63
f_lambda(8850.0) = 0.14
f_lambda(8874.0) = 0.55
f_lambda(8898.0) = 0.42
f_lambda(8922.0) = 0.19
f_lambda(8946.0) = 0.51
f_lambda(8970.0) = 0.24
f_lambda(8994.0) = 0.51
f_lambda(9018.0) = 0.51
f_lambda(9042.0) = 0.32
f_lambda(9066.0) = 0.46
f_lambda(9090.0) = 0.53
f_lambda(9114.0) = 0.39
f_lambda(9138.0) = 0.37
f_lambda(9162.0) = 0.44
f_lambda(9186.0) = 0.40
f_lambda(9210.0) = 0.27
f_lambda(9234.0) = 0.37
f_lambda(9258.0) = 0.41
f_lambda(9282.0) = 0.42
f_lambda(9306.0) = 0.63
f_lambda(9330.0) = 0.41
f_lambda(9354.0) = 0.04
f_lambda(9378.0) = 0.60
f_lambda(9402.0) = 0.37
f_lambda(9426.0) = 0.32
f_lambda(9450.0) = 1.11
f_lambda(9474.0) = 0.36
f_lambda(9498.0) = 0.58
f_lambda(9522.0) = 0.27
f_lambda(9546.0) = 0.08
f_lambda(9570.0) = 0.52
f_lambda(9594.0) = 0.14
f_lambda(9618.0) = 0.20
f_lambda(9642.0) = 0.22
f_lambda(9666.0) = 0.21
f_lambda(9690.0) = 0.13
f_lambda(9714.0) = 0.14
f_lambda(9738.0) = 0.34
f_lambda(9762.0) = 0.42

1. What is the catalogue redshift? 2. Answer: 0.15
